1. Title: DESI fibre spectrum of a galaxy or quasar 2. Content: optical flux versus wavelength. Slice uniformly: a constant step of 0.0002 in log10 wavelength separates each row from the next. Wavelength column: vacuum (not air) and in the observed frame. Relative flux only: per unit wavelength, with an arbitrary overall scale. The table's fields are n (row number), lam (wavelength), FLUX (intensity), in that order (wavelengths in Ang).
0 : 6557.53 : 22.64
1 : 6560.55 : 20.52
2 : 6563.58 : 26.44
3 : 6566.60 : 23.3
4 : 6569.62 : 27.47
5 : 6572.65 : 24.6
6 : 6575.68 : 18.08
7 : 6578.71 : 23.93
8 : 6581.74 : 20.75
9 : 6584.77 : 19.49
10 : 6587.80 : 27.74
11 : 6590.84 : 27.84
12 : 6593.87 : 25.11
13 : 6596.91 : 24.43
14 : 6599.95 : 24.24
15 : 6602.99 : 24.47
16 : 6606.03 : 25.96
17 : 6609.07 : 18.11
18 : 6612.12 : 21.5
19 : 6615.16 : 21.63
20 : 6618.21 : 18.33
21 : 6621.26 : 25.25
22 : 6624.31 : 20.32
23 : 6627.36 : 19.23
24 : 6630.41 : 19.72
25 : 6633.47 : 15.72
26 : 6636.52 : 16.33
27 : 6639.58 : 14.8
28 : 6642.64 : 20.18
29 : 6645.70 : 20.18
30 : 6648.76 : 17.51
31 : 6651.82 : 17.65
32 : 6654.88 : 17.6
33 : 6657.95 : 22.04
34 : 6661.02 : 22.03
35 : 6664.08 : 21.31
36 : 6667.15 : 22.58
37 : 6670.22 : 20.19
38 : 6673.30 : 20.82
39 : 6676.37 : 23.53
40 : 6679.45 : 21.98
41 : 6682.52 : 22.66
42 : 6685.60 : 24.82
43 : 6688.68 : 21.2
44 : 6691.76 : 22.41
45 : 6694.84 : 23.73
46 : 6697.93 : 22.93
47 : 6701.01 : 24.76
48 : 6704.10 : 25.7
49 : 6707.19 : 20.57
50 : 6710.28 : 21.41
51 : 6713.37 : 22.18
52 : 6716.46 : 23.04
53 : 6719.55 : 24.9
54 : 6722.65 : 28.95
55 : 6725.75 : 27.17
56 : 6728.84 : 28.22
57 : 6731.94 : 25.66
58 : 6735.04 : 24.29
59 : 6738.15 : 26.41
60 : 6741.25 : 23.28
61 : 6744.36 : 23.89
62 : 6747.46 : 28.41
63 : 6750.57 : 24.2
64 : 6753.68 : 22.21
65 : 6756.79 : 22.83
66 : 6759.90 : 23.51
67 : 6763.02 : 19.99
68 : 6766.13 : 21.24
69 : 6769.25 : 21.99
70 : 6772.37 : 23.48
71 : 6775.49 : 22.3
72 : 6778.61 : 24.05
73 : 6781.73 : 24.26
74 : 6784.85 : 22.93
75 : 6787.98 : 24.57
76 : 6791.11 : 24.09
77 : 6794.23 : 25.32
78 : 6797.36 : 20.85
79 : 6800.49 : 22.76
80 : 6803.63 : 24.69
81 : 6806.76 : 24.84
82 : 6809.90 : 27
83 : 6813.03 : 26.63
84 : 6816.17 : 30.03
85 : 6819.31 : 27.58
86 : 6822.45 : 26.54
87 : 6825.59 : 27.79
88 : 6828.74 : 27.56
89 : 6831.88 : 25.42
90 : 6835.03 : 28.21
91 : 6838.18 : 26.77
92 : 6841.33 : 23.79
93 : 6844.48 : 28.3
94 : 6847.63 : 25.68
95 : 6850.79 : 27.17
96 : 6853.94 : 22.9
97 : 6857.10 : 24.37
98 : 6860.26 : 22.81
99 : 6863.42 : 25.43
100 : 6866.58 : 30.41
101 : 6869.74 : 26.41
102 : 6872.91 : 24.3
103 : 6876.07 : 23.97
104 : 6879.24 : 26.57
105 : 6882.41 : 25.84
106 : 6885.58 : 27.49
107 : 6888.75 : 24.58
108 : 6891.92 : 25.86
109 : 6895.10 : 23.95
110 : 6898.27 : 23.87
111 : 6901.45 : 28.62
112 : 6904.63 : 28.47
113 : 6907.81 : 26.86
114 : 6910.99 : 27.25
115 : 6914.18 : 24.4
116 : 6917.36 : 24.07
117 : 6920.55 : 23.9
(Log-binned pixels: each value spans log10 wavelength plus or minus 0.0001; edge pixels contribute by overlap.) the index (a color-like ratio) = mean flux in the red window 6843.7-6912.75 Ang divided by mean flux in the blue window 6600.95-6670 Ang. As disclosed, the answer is 1.29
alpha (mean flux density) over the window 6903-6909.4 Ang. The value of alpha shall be 27.7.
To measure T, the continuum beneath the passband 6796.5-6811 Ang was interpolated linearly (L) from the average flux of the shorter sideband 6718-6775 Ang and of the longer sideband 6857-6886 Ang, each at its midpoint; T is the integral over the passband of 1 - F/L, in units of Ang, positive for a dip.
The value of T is 0.6 Ang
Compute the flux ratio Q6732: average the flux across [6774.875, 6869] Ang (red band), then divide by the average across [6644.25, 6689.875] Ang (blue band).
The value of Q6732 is 1.21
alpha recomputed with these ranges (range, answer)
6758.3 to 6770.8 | 21.7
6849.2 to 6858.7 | 24.8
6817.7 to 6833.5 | 27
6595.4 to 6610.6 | 23.4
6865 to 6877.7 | 26.3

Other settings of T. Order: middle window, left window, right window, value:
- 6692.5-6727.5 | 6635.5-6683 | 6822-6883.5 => -4.00 Ang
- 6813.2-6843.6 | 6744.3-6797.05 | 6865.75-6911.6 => -2.83 Ang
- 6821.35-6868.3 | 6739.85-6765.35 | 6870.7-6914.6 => -2.13 Ang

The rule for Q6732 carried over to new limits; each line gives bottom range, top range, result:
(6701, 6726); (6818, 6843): 1.11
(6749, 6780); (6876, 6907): 1.15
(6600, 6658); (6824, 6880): 1.31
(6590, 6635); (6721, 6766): 1.13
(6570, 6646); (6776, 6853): 1.19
